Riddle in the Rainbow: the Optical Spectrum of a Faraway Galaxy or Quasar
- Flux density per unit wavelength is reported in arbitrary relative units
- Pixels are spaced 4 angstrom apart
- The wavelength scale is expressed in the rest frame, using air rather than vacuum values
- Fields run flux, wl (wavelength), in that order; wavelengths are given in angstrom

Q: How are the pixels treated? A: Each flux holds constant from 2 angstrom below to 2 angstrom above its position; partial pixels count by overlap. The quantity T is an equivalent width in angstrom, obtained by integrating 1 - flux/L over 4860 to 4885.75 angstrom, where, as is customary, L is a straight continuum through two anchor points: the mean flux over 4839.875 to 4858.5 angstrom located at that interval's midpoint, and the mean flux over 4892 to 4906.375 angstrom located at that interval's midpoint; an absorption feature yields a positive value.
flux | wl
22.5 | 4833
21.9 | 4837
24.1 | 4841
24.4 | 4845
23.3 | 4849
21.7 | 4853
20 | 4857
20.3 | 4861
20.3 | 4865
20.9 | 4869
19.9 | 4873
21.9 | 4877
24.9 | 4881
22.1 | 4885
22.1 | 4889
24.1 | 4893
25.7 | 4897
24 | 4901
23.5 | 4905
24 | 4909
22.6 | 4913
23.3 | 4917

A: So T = 2.2 angstrom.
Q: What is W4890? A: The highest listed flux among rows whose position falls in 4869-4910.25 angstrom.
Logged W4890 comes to 25.7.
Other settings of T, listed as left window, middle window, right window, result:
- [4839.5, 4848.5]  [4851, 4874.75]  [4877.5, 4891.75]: 3.1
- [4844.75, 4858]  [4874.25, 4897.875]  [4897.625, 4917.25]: -0.1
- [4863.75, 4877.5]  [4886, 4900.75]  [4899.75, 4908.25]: -0.7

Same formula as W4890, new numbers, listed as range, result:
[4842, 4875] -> 24.4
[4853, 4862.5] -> 21.7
